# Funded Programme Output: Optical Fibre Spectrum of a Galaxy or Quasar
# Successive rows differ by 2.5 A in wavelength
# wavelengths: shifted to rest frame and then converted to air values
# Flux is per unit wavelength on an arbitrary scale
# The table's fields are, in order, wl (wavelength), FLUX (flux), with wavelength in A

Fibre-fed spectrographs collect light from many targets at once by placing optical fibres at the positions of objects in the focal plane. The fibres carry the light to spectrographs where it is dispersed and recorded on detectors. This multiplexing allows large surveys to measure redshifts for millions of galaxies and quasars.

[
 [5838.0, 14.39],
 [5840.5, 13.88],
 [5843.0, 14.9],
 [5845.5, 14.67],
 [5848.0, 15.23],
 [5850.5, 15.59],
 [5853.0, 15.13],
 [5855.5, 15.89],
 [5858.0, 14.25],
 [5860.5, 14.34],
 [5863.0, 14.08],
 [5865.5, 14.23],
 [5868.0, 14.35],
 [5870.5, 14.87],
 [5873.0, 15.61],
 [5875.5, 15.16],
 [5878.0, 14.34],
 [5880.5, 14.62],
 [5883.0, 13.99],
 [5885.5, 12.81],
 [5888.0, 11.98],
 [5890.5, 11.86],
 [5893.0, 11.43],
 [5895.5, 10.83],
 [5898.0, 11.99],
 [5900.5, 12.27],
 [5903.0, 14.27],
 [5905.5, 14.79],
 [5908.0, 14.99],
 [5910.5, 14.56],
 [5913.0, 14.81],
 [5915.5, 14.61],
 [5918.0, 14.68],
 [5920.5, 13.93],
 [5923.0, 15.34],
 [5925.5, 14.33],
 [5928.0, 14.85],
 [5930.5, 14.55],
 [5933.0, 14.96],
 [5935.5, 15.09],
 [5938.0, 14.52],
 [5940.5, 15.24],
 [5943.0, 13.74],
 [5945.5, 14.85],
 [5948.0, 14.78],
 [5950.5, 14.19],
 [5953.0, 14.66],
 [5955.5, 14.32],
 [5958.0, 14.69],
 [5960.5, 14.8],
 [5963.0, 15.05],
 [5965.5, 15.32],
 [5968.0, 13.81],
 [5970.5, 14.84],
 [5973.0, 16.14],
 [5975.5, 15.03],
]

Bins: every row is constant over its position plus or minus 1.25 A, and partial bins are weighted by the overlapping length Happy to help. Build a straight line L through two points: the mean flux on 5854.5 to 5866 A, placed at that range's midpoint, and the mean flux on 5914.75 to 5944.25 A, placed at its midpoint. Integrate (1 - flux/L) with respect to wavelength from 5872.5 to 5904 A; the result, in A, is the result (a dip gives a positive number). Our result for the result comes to 3.2 A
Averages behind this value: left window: 14.6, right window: 14.7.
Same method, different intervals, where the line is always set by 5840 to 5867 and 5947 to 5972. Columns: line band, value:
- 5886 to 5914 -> 3.2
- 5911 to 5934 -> 0.0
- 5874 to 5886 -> 0.4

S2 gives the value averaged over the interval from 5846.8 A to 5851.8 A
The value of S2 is 15.4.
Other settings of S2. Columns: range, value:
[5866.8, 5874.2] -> 14.9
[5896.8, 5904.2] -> 12.8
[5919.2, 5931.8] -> 14.6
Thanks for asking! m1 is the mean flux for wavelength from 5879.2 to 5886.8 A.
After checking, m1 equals 13.8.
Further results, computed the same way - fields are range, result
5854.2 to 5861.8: 14.8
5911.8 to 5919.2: 14.7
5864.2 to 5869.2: 14.3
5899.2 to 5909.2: 14.1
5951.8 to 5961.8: 14.6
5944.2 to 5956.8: 14.6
